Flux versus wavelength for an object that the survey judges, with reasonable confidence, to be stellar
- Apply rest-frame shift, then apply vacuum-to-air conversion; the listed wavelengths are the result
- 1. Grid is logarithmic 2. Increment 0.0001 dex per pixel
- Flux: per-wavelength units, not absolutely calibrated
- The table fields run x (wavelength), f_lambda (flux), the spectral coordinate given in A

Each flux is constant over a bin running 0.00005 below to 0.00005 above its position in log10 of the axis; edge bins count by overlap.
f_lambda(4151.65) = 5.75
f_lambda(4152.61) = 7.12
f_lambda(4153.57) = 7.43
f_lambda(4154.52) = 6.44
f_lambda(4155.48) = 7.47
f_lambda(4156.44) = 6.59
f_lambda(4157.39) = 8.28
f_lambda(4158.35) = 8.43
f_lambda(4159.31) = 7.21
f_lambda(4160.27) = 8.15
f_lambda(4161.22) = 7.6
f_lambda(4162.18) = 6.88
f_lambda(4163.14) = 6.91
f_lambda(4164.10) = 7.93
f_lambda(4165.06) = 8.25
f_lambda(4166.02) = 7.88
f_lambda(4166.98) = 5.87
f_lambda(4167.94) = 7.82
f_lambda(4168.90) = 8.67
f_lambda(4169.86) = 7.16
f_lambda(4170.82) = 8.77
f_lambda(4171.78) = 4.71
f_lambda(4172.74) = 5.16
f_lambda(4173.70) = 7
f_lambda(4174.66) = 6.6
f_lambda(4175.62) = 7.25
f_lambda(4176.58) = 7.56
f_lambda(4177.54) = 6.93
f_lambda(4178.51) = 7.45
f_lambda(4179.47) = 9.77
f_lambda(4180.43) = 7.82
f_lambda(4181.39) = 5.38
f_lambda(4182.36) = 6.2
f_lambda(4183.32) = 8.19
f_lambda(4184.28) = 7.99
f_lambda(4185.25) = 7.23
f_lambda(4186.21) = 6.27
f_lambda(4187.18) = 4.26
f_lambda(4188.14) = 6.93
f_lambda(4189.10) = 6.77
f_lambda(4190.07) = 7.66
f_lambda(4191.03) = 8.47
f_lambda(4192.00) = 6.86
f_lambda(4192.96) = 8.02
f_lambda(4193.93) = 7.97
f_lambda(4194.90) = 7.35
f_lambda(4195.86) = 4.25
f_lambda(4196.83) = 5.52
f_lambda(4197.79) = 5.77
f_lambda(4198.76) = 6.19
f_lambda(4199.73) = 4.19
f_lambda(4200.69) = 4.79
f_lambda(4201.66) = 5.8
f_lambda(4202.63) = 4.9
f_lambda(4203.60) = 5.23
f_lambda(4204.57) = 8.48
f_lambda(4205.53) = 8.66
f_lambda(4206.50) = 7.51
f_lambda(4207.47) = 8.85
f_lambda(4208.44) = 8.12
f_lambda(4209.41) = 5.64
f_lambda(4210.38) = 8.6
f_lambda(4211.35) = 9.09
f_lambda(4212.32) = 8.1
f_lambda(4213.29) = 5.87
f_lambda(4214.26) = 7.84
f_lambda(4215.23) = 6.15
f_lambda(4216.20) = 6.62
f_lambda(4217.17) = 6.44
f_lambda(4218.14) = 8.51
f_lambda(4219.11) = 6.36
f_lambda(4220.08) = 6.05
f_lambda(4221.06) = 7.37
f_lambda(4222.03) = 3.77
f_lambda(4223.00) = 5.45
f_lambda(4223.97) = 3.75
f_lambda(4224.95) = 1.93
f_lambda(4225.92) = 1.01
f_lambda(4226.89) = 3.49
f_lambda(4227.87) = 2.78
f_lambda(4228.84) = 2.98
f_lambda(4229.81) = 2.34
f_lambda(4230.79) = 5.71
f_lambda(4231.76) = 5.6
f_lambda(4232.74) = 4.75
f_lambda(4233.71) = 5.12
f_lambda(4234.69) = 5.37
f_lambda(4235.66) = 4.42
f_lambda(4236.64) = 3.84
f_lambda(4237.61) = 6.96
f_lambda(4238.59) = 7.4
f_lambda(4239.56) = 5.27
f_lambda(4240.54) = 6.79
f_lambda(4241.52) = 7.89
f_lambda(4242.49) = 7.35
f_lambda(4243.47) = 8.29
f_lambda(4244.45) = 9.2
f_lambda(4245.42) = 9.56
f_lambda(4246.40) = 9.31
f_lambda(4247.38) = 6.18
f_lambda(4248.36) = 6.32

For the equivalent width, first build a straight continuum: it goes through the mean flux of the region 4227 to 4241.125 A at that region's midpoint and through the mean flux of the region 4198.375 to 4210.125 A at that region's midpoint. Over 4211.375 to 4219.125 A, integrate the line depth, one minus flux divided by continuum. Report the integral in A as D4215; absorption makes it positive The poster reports -1.5 A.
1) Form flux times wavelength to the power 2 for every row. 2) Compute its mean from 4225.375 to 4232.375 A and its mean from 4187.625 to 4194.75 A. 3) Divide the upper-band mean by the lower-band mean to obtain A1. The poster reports 0.5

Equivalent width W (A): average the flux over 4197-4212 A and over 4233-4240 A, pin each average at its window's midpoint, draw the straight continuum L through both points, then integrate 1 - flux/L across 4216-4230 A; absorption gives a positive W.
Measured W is 3.4 A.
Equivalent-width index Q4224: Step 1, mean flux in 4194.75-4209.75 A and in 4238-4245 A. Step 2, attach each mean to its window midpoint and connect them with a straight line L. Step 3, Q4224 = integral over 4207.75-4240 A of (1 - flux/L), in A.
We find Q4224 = 6.3 A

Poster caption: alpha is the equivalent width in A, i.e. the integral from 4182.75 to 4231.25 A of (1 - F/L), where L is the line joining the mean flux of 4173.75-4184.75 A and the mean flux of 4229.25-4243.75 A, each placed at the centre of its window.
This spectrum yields 3.4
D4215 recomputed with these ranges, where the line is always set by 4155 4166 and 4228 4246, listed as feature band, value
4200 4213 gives -1.0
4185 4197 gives 0.4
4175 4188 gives 0.2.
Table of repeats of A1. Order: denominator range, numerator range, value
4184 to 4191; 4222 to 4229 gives 0.47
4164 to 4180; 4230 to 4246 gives 0.90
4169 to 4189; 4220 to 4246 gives 0.79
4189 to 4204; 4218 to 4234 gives 0.72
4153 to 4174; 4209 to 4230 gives 0.77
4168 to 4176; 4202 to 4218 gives 1.06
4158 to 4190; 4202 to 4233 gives 0.83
